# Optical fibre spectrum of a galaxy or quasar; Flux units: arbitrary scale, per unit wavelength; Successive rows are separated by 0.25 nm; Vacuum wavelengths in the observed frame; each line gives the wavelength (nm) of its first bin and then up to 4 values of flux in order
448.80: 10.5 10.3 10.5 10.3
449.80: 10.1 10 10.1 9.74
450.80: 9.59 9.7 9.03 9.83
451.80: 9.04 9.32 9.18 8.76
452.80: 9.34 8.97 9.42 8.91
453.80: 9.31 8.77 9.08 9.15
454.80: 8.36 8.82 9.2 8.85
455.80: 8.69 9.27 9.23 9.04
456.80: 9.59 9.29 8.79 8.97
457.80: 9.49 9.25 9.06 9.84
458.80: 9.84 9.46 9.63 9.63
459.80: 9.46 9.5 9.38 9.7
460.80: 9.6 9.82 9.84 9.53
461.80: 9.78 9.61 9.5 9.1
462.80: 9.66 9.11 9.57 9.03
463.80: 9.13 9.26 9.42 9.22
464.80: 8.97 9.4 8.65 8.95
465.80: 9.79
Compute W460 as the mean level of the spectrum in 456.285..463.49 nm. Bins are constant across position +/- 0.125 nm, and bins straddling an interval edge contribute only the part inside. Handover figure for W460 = 9.46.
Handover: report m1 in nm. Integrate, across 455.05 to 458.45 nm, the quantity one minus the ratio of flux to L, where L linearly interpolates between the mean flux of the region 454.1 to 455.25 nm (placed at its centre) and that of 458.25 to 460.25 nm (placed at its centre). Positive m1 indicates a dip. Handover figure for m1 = 0.02 nm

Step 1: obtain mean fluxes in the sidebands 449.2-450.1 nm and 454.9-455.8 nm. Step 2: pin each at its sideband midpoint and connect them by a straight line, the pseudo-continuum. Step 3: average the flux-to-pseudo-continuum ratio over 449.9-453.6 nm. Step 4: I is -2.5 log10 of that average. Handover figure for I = 0.04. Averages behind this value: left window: 10.2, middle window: 9.41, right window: 8.9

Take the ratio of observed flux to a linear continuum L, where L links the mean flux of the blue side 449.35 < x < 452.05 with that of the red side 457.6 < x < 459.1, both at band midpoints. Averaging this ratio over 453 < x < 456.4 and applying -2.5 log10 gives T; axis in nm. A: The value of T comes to 0.070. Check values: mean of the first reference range 9.74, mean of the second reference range 9.47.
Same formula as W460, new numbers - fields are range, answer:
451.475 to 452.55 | 9.25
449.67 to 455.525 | 9.29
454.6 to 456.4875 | 8.93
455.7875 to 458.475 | 9.18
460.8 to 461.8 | 9.72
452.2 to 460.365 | 9.2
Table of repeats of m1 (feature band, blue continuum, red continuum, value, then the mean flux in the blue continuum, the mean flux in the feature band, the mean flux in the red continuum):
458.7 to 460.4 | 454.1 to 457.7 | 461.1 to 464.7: -0.06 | 9.02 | 9.56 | 9.42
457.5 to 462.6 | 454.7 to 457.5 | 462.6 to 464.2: -0.21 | 9.02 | 9.54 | 9.29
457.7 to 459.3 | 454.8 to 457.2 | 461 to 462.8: -0.04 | 9.07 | 9.5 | 9.59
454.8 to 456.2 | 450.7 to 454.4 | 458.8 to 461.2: 0.07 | 9.22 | 8.92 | 9.59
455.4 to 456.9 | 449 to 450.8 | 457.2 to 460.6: 0.08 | 10.1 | 9.11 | 9.43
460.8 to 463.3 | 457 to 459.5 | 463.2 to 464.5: -0.07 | 9.37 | 9.55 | 9.27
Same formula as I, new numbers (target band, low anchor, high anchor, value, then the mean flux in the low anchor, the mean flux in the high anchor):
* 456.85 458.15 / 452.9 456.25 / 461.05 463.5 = 0.00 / 8.99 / 9.52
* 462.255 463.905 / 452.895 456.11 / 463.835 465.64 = -0.02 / 8.98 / 9.13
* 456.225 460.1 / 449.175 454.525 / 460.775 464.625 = 0.01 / 9.47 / 9.45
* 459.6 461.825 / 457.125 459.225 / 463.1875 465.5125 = -0.04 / 9.34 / 9.17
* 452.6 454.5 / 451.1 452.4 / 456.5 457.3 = 0.02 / 9.31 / 9.25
